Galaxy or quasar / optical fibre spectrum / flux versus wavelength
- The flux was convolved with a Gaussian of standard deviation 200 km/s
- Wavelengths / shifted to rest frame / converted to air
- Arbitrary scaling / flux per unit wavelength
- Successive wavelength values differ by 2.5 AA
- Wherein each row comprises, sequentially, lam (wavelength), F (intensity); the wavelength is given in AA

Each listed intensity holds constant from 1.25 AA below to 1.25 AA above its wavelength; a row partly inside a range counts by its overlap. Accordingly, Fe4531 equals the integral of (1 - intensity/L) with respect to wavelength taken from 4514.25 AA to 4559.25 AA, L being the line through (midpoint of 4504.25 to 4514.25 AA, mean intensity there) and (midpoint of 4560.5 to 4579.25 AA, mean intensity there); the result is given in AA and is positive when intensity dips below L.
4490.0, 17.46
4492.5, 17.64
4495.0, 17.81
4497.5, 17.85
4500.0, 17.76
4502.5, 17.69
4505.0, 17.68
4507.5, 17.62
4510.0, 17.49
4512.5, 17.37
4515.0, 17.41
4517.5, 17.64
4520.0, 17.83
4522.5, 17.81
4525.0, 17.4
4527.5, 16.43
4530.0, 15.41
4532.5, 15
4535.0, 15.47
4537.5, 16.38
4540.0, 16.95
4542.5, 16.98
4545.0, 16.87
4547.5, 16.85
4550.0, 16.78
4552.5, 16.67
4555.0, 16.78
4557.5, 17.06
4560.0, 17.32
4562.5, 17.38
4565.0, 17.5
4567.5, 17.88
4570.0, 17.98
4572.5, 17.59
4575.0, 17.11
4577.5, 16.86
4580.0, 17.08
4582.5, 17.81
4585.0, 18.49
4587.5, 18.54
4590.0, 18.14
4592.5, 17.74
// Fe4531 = 1.9 AA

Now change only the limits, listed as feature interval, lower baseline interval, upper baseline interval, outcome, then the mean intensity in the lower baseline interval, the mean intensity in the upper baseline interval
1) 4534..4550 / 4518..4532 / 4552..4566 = 0.38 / 16.9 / 17.1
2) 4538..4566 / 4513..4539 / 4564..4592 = 0.36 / 16.7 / 17.7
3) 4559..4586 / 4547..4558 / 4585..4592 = 0.15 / 16.8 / 18.3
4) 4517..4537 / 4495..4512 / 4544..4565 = 0.91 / 17.7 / 17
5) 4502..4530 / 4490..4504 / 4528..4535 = -1.64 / 17.7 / 15.4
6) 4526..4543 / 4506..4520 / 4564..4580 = 1.40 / 17.5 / 17.5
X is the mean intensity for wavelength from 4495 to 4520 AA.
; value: 17.6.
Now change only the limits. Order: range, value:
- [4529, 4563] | 16.6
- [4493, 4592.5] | 17.3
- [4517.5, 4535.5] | 16.6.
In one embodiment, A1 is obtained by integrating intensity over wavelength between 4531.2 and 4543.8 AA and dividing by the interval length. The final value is 16.2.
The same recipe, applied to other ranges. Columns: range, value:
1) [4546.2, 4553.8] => 16.8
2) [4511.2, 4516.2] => 17.4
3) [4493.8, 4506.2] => 17.8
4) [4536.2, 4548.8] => 16.8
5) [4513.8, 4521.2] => 17.6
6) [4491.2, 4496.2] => 17.7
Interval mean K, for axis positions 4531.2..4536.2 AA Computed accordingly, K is 15.2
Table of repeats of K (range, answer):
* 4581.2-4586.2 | 18.1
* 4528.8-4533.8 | 15.2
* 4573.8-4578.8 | 17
